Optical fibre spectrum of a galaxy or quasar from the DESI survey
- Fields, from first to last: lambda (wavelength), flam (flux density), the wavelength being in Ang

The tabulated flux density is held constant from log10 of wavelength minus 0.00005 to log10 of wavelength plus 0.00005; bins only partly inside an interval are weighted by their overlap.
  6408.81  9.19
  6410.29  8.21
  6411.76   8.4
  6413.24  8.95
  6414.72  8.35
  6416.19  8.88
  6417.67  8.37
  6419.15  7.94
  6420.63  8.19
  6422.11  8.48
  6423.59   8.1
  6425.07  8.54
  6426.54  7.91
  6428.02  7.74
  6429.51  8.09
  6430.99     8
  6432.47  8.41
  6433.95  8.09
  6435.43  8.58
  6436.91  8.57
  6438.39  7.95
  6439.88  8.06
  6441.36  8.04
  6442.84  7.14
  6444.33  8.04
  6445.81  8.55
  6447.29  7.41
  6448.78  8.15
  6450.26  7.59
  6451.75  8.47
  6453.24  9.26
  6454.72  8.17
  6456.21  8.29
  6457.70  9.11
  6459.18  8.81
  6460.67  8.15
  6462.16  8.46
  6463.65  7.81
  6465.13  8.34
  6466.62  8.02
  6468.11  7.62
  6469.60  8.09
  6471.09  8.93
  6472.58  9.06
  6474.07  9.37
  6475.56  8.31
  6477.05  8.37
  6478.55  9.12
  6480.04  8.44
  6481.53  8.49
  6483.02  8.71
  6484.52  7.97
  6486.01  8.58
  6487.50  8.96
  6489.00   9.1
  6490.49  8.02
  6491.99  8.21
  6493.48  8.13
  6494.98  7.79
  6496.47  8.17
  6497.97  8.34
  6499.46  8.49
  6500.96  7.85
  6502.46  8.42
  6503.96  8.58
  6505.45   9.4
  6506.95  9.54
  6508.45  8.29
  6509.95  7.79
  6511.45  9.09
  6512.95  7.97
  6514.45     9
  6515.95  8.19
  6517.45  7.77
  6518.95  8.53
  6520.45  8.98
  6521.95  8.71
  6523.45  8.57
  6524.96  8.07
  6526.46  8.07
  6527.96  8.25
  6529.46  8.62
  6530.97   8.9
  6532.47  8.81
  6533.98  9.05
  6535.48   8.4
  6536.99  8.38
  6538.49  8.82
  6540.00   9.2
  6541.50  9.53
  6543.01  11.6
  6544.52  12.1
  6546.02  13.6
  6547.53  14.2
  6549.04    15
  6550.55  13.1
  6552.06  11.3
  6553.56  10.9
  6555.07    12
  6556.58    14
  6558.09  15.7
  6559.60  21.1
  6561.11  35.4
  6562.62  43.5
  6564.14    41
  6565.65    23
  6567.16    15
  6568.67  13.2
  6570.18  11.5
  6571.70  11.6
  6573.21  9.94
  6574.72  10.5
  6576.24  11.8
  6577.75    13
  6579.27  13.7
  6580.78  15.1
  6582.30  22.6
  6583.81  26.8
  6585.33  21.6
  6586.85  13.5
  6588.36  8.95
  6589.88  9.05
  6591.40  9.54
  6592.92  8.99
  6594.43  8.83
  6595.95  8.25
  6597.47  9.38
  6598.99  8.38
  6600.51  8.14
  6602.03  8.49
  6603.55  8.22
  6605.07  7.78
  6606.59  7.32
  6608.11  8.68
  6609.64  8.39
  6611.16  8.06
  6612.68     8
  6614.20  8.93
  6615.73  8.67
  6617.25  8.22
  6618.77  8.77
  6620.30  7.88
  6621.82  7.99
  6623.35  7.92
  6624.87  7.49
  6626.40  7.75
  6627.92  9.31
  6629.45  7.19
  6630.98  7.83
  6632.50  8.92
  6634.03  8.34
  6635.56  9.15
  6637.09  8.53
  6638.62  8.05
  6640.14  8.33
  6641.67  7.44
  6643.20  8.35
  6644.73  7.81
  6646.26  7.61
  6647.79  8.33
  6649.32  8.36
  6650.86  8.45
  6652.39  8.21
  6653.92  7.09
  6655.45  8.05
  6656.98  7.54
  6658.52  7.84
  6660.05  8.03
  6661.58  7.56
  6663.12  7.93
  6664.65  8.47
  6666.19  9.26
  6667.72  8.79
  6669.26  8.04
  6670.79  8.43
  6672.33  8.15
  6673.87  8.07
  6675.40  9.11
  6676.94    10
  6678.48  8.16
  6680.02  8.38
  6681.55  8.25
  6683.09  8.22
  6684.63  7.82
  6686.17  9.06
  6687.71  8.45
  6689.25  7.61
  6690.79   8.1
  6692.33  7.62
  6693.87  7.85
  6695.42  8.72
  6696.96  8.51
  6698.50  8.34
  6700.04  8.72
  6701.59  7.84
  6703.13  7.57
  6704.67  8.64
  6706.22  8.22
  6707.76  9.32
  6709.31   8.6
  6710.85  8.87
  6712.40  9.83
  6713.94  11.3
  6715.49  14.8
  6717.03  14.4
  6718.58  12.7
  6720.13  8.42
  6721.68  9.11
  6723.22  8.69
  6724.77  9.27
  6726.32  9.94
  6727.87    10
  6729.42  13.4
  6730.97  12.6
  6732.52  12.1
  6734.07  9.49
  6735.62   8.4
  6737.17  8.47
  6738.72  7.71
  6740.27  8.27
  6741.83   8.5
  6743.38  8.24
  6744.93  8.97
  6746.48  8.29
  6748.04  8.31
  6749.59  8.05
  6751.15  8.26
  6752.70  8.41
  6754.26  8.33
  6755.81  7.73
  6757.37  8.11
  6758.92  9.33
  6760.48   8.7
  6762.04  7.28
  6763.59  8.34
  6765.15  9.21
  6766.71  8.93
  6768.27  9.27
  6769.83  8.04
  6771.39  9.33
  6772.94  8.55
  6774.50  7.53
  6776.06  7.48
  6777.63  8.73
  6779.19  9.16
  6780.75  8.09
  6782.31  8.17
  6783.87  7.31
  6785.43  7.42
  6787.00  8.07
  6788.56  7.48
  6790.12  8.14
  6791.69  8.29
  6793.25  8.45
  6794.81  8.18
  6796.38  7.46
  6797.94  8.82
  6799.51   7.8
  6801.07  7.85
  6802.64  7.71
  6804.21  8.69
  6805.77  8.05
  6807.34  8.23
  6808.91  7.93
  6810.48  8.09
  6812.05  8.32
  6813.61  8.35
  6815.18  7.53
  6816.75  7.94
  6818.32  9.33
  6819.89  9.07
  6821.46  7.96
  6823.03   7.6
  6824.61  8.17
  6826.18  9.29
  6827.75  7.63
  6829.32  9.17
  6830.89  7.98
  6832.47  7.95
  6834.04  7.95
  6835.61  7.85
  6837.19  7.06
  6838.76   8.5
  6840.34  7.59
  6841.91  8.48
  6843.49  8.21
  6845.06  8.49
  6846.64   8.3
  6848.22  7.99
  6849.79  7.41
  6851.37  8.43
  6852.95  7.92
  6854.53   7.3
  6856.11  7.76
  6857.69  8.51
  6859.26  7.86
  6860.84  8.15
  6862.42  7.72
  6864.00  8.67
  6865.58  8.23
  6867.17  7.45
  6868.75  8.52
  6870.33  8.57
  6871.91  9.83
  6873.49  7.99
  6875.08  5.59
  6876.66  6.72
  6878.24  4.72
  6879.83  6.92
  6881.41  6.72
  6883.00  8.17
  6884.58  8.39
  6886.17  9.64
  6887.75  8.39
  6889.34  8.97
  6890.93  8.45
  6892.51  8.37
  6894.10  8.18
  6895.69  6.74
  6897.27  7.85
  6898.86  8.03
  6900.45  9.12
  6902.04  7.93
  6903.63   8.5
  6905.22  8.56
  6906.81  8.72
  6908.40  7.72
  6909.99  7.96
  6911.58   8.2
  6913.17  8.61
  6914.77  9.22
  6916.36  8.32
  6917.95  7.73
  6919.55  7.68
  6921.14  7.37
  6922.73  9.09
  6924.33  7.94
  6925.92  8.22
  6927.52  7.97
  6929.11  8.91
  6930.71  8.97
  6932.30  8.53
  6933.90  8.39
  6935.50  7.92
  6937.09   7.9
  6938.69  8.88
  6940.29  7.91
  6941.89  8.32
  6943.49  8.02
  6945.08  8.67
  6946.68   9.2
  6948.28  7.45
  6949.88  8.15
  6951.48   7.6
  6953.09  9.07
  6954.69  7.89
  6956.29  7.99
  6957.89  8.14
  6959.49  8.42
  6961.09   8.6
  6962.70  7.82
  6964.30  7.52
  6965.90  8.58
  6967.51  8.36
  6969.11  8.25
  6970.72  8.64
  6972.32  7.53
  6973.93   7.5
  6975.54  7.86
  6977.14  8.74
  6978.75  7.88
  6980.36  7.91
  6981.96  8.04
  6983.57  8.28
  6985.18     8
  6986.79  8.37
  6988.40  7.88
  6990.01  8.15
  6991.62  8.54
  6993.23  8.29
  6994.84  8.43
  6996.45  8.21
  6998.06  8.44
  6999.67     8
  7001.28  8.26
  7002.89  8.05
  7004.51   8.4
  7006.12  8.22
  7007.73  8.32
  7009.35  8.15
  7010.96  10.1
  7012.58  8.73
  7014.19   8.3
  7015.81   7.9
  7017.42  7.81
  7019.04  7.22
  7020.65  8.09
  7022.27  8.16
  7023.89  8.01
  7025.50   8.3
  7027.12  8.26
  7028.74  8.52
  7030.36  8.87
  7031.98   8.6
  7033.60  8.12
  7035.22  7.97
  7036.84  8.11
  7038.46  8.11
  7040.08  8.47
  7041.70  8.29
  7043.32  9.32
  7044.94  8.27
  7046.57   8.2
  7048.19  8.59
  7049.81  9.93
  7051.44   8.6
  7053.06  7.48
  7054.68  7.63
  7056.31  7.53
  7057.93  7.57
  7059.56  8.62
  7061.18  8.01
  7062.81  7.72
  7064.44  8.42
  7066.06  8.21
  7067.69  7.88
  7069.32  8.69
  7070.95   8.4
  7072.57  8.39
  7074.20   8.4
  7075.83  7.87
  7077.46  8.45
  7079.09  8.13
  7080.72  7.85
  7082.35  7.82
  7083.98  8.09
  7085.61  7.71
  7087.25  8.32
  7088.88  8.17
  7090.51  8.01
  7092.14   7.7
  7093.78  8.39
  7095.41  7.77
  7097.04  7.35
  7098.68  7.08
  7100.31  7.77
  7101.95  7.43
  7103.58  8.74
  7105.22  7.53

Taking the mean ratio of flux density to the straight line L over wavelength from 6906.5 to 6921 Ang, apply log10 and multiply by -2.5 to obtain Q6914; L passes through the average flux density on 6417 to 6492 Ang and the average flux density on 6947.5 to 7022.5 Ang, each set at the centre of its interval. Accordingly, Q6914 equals 0.001 mag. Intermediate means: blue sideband 8.32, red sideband 8.18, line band 8.18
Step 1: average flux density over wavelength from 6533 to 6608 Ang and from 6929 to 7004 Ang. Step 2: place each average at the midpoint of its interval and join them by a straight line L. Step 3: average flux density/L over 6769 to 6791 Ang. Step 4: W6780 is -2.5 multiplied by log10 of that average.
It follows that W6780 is 0.319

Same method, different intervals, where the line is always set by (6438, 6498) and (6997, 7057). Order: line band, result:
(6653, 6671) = 0.03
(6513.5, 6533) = -0.02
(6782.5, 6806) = 0.04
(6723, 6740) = -0.20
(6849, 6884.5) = 0.08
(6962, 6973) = 0.03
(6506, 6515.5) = -0.04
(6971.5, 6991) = 0.04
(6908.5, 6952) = 0.01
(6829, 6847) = 0.03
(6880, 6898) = 0.02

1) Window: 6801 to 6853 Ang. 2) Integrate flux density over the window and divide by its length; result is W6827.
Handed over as 8.15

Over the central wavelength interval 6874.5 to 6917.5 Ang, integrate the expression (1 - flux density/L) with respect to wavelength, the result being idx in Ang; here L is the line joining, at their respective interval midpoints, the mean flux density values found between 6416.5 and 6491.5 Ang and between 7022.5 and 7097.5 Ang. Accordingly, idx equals 1.4 Ang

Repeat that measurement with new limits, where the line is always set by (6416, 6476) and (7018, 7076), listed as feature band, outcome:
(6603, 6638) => 0.1 Ang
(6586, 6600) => -2.1 Ang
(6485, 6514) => -0.7 Ang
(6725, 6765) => -3.7 Ang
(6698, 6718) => -3.7 Ang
